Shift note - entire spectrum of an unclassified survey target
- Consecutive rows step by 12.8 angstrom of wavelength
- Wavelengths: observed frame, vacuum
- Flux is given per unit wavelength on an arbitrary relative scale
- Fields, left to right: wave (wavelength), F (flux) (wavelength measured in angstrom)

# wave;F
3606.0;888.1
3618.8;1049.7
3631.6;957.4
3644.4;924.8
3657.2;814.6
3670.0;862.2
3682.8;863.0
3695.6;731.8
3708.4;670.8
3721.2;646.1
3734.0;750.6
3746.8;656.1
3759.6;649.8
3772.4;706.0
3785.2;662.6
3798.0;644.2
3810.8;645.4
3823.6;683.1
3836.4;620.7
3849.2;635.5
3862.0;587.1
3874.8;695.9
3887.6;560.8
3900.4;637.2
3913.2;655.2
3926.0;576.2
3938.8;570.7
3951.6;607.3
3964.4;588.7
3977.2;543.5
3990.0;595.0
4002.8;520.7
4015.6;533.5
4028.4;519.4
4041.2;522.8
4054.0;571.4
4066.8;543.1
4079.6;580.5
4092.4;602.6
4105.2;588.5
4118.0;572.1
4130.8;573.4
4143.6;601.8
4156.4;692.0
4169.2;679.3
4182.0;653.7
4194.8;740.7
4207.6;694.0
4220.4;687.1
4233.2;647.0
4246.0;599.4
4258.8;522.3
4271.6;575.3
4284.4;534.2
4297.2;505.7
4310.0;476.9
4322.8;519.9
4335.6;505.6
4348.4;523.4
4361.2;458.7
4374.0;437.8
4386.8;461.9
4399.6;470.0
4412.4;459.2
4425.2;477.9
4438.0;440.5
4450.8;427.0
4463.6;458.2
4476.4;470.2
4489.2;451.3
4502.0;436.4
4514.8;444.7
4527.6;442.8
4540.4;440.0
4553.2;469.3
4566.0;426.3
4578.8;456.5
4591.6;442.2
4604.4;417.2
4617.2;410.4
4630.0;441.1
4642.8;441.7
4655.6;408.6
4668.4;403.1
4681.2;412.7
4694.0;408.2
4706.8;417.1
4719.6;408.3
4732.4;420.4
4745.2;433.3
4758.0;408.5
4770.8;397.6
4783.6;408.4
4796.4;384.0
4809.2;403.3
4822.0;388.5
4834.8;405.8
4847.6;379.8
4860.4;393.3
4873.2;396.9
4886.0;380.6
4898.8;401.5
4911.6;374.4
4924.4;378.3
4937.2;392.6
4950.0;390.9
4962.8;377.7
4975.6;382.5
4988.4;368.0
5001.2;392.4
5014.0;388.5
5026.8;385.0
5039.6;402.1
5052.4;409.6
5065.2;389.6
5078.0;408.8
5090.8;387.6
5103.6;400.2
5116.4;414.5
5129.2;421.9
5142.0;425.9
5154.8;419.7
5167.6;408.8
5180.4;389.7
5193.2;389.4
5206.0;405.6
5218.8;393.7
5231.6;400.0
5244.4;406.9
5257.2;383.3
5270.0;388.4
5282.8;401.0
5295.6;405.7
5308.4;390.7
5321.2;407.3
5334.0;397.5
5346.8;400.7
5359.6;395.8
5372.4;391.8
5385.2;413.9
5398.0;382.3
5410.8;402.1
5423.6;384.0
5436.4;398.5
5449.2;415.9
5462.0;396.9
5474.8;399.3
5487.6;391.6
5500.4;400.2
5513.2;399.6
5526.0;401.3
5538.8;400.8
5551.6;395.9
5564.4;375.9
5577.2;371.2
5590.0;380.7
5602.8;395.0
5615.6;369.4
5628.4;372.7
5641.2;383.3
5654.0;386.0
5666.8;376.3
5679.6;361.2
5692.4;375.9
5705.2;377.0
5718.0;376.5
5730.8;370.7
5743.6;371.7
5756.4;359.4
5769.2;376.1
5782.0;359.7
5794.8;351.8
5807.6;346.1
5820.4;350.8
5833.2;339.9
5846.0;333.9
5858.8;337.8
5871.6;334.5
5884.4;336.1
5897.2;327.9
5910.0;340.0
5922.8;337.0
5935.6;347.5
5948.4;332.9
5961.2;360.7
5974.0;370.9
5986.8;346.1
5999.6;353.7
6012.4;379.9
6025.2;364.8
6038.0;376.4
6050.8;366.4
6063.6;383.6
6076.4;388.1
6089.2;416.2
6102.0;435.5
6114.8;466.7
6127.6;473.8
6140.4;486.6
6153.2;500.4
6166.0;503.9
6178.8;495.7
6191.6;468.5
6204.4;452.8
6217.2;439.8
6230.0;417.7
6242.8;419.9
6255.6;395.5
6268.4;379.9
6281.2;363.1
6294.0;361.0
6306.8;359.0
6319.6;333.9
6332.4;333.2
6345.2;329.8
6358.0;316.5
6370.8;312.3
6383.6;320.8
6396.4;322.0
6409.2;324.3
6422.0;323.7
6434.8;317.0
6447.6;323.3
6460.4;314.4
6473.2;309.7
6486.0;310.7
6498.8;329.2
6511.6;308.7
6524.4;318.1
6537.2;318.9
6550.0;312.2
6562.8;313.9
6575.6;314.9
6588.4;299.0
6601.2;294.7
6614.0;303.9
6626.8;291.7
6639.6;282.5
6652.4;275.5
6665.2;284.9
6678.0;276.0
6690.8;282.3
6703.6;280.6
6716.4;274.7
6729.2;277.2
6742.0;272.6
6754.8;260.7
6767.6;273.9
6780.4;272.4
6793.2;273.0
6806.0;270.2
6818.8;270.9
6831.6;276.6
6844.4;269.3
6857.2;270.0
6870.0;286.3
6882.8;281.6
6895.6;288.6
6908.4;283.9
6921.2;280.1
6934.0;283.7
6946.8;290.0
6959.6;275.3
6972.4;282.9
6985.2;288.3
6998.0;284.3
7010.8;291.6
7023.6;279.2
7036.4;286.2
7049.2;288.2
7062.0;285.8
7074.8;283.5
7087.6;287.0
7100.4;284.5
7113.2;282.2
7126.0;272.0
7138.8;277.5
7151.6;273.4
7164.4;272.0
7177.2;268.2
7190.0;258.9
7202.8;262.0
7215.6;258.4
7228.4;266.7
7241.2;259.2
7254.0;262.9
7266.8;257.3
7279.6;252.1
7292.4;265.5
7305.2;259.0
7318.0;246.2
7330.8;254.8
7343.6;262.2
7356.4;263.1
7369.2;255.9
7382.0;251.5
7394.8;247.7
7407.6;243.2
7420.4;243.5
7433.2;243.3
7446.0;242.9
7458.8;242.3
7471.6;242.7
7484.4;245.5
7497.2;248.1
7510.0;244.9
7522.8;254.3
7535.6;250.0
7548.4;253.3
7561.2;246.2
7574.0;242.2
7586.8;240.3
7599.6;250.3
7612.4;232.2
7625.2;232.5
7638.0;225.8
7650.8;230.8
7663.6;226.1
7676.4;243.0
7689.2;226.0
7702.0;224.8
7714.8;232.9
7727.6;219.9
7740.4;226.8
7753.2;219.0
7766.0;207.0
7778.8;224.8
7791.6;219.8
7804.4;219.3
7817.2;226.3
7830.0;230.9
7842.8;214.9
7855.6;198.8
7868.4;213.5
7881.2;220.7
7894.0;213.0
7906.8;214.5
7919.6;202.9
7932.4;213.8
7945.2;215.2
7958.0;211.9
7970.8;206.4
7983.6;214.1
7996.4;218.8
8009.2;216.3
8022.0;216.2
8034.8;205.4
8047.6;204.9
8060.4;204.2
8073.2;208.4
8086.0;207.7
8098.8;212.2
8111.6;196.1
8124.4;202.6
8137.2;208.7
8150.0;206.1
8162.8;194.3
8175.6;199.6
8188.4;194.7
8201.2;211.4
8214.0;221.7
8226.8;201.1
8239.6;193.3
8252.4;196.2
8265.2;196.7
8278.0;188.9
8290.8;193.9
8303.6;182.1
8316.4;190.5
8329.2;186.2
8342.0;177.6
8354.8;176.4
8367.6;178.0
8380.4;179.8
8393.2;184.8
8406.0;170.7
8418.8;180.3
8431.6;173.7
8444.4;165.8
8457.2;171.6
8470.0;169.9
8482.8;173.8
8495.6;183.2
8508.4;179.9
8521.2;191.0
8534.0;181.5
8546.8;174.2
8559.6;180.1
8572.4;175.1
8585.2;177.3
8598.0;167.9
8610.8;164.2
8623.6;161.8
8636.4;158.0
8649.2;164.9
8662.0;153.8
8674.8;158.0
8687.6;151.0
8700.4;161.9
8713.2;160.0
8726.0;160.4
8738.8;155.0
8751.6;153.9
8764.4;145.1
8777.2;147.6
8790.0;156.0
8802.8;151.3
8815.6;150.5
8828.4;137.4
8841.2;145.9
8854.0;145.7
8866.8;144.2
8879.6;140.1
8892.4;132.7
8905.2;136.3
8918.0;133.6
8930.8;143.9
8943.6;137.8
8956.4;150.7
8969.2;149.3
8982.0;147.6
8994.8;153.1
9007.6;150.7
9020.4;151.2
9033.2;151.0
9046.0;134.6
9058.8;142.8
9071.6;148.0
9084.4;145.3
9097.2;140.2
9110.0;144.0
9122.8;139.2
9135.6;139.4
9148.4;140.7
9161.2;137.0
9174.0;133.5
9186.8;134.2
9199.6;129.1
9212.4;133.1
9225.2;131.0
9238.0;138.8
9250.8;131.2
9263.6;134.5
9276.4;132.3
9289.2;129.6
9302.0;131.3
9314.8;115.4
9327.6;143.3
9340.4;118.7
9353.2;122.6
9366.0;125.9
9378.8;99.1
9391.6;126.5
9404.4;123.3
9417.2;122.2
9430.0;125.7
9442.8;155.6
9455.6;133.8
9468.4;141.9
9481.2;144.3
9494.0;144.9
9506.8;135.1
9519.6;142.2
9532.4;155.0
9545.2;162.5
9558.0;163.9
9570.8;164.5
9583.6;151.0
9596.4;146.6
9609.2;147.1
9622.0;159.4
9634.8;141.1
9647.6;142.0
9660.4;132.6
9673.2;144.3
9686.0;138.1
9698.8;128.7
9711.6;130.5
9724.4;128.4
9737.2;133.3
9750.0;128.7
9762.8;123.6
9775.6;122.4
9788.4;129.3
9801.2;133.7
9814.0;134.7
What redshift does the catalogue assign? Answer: 1.202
